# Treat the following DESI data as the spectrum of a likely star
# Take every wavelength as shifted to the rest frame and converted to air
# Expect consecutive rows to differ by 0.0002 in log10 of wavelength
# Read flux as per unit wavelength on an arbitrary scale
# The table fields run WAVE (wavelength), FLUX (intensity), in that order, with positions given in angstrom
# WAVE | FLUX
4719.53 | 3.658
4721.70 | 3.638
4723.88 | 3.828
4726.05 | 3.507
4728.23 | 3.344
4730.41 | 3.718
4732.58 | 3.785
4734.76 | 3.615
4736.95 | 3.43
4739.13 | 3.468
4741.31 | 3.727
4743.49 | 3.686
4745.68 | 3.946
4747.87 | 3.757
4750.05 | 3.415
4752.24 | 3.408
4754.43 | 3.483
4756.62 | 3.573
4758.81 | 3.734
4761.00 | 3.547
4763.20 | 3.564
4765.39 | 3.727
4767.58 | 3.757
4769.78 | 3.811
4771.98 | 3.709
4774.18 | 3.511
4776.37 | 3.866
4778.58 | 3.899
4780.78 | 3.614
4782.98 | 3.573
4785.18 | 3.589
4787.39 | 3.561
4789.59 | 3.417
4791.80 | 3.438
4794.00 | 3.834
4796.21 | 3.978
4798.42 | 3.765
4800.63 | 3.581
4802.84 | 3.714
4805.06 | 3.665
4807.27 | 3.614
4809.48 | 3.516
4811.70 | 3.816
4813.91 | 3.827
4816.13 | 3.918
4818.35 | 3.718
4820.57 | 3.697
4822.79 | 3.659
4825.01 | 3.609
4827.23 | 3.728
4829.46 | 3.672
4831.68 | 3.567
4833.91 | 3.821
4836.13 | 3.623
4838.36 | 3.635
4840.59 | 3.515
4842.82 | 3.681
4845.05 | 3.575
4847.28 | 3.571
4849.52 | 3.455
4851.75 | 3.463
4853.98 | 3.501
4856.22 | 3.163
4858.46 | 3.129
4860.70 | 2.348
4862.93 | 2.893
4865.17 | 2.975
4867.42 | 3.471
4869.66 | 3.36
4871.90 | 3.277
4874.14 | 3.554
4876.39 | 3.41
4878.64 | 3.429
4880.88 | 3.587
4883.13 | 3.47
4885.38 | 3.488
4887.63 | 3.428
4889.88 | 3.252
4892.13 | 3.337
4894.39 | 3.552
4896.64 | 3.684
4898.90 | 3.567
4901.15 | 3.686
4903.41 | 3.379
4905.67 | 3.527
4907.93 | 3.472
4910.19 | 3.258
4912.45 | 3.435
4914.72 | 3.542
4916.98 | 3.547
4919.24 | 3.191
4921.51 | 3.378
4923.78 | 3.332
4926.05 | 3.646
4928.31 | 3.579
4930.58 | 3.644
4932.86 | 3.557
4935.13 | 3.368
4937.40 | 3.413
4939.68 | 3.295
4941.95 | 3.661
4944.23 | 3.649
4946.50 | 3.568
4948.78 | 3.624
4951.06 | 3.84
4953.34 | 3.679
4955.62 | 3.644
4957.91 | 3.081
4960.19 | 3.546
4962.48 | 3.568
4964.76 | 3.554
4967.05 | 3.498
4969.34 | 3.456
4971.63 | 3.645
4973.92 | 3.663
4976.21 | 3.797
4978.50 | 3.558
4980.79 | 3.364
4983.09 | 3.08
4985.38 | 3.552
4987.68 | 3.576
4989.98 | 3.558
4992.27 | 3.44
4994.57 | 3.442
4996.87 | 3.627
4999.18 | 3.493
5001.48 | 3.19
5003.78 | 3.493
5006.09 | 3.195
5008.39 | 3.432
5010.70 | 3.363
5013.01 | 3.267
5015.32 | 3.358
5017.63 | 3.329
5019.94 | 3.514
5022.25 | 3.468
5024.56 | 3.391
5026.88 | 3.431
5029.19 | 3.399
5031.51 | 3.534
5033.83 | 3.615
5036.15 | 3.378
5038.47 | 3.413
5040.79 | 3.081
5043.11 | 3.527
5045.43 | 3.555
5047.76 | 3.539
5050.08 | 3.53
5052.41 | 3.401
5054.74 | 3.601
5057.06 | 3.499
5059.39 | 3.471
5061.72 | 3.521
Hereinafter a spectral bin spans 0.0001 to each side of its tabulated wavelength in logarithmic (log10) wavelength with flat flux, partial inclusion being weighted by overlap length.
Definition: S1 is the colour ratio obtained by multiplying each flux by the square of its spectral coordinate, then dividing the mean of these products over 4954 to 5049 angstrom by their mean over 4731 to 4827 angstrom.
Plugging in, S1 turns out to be 1.03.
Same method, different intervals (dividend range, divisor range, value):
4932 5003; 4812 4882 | 1.06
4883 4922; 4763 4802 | 0.99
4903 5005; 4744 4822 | 1.02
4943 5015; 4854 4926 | 1.08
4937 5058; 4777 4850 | 1.02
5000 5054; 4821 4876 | 1.07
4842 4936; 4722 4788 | 0.99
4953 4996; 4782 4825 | 1.02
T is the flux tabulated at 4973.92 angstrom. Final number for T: 3.663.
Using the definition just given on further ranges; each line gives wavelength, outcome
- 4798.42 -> 3.765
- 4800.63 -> 3.581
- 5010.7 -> 3.363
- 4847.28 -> 3.571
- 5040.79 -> 3.081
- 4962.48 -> 3.568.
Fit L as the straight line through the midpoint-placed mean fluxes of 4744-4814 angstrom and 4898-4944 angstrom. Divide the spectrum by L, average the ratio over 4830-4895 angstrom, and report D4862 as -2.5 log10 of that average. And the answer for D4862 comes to 0.05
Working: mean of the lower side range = 3.66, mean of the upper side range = 3.48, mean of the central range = 3.4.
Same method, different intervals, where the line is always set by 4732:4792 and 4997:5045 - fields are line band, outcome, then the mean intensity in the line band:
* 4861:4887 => 0.06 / 3.33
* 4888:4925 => 0.02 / 3.45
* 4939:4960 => -0.03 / 3.57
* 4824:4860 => 0.01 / 3.53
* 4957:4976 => -0.02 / 3.52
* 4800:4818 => -0.04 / 3.71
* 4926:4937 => -0.02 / 3.54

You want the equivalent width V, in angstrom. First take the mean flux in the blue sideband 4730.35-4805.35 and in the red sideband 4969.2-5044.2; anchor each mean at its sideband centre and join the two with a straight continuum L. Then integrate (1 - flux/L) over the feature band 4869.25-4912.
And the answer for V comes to 1.0 angstrom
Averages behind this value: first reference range 3.65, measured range 3.46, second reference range 3.44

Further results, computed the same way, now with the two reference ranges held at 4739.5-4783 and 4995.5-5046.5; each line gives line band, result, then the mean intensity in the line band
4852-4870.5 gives 2.3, 3.12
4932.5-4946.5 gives 0.0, 3.5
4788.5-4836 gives -1.0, 3.69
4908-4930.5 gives 0.4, 3.45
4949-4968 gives -0.5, 3.55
